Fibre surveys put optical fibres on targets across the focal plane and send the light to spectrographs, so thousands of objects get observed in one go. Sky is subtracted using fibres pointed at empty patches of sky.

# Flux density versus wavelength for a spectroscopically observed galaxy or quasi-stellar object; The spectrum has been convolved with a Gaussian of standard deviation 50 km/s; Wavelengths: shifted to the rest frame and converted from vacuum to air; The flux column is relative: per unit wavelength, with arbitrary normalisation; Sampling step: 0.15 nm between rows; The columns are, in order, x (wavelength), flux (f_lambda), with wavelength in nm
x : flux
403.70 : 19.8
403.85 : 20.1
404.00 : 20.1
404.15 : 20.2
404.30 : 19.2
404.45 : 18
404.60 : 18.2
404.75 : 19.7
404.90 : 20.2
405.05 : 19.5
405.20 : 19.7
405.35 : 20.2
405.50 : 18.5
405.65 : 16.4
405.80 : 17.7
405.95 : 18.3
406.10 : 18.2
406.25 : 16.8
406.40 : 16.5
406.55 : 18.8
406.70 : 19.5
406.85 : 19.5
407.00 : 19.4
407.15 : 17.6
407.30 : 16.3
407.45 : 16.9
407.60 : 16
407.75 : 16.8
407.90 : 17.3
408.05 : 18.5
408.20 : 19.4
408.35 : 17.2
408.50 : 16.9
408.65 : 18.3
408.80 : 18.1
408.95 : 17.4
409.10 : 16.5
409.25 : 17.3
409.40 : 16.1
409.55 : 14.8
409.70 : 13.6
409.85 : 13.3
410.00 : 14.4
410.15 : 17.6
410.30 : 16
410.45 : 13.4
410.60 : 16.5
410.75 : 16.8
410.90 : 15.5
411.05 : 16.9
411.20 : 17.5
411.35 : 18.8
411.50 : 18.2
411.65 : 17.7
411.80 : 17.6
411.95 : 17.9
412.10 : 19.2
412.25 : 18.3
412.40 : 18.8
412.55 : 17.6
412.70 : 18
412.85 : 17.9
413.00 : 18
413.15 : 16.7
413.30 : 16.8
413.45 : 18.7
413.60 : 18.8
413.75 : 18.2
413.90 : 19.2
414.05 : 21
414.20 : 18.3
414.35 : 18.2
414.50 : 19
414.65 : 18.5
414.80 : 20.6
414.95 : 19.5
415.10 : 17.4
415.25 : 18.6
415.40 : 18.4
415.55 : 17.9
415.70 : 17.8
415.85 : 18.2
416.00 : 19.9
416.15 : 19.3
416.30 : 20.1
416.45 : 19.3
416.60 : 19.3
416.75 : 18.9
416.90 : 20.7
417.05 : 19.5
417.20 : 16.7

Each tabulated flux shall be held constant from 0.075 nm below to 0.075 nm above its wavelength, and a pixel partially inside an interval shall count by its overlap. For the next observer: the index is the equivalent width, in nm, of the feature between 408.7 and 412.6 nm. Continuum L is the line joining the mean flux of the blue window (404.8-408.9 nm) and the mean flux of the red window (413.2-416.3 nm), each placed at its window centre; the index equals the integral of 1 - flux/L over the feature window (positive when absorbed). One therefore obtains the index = 0.35 nm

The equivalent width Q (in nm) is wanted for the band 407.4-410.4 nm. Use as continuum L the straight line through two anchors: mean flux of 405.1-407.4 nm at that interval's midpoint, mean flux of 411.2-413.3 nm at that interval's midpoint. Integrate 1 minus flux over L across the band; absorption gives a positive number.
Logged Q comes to 0.25 nm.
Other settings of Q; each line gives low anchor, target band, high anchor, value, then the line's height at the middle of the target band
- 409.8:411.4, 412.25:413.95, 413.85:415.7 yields -0.032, 17.7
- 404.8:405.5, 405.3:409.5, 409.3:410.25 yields -0.071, 17.5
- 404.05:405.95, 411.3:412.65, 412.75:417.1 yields 0.044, 18.8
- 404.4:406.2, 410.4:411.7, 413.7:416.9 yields 0.138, 18.9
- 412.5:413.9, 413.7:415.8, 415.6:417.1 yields -0.020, 18.6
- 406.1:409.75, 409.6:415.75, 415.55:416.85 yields 0.244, 18.3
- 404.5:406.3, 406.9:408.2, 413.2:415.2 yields 0.080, 18.7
